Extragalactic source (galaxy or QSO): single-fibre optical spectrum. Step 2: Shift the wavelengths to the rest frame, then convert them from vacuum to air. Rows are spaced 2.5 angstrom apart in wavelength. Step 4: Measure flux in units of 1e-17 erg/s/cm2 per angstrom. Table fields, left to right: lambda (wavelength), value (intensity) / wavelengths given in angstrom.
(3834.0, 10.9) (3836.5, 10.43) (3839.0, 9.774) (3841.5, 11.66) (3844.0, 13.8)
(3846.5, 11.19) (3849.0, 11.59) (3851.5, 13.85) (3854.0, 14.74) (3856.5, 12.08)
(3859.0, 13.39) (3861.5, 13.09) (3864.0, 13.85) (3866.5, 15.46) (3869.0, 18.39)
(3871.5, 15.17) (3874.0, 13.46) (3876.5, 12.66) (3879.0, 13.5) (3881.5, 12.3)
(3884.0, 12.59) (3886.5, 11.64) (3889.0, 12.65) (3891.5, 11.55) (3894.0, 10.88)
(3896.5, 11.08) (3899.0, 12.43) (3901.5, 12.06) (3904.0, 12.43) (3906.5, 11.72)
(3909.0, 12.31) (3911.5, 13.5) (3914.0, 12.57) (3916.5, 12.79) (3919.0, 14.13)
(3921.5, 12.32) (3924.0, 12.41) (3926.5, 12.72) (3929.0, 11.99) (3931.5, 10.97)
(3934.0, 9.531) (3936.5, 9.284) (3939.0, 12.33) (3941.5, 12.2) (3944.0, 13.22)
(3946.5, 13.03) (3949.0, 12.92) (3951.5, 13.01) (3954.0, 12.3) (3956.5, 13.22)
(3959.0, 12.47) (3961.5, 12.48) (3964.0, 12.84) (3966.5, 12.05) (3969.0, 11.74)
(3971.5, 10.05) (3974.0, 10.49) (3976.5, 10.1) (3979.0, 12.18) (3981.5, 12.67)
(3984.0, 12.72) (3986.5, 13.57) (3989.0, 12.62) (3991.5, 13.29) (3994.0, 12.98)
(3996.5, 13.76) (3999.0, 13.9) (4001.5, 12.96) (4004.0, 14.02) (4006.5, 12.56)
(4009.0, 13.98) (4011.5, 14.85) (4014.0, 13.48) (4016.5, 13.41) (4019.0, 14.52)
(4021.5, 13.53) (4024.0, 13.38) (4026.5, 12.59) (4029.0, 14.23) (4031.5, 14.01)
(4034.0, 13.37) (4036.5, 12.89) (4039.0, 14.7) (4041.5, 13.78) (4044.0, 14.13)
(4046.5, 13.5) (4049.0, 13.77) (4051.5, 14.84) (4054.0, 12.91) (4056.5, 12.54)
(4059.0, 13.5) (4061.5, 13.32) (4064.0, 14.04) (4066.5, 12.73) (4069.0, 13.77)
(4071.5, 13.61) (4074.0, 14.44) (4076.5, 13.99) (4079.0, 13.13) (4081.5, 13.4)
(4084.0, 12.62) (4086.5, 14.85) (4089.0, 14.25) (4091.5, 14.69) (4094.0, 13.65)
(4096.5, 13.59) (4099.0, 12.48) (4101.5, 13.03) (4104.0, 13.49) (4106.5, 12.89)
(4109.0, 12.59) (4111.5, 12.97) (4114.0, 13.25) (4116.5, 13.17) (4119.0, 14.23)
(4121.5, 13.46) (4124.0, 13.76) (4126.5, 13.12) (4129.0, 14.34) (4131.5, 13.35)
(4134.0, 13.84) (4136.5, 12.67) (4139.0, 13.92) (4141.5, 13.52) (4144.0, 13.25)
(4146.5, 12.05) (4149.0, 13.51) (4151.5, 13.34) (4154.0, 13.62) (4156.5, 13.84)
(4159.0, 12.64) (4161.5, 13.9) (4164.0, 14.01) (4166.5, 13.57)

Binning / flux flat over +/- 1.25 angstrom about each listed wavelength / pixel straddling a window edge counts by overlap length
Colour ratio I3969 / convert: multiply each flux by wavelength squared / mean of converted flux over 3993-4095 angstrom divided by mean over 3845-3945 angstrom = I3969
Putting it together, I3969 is 1.2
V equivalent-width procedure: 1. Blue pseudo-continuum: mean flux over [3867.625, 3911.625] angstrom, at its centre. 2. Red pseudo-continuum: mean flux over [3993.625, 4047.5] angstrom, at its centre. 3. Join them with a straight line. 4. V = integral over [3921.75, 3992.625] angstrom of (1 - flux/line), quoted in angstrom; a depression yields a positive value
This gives 6.2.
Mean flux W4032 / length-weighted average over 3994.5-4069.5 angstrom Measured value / 13.6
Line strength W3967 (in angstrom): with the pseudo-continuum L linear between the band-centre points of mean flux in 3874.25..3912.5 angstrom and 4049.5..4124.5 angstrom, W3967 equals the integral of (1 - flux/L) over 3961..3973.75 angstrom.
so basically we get 1.0 angstrom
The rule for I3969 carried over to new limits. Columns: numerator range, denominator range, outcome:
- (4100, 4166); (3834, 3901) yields 1.20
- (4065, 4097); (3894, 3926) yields 1.21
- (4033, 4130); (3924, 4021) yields 1.14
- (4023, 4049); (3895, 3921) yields 1.17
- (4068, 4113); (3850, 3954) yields 1.17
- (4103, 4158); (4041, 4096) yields 1.01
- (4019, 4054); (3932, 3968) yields 1.18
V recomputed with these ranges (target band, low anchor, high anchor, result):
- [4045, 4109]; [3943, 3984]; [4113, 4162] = -2.7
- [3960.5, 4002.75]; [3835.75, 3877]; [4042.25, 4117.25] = 3.2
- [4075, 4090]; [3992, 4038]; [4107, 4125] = -0.3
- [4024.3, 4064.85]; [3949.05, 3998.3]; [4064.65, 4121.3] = -1.8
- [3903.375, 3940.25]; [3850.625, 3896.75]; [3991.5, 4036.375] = 3.7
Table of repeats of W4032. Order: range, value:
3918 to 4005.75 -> 12.4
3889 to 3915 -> 12.1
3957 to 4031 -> 12.9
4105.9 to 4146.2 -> 13.4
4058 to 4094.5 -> 13.7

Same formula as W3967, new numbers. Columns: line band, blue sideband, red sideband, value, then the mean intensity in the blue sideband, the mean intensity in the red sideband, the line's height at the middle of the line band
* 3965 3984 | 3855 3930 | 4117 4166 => 2.4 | 12.9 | 13.5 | 13.1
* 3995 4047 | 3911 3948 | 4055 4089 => -2.5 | 12.2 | 13.6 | 13.1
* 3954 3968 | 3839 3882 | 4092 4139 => 0.9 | 13.5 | 13.4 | 13.4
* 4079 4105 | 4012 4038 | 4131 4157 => -0.3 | 13.6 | 13.3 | 13.5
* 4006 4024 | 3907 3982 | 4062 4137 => -1.5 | 12.1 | 13.5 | 12.8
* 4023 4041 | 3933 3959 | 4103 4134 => -1.2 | 12.1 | 13.4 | 12.8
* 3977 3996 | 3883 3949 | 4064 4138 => -0.2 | 12.1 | 13.5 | 12.6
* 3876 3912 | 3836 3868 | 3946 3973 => 1.2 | 12.8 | 12.3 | 12.6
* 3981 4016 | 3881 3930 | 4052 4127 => -1.4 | 12.3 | 13.5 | 12.9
